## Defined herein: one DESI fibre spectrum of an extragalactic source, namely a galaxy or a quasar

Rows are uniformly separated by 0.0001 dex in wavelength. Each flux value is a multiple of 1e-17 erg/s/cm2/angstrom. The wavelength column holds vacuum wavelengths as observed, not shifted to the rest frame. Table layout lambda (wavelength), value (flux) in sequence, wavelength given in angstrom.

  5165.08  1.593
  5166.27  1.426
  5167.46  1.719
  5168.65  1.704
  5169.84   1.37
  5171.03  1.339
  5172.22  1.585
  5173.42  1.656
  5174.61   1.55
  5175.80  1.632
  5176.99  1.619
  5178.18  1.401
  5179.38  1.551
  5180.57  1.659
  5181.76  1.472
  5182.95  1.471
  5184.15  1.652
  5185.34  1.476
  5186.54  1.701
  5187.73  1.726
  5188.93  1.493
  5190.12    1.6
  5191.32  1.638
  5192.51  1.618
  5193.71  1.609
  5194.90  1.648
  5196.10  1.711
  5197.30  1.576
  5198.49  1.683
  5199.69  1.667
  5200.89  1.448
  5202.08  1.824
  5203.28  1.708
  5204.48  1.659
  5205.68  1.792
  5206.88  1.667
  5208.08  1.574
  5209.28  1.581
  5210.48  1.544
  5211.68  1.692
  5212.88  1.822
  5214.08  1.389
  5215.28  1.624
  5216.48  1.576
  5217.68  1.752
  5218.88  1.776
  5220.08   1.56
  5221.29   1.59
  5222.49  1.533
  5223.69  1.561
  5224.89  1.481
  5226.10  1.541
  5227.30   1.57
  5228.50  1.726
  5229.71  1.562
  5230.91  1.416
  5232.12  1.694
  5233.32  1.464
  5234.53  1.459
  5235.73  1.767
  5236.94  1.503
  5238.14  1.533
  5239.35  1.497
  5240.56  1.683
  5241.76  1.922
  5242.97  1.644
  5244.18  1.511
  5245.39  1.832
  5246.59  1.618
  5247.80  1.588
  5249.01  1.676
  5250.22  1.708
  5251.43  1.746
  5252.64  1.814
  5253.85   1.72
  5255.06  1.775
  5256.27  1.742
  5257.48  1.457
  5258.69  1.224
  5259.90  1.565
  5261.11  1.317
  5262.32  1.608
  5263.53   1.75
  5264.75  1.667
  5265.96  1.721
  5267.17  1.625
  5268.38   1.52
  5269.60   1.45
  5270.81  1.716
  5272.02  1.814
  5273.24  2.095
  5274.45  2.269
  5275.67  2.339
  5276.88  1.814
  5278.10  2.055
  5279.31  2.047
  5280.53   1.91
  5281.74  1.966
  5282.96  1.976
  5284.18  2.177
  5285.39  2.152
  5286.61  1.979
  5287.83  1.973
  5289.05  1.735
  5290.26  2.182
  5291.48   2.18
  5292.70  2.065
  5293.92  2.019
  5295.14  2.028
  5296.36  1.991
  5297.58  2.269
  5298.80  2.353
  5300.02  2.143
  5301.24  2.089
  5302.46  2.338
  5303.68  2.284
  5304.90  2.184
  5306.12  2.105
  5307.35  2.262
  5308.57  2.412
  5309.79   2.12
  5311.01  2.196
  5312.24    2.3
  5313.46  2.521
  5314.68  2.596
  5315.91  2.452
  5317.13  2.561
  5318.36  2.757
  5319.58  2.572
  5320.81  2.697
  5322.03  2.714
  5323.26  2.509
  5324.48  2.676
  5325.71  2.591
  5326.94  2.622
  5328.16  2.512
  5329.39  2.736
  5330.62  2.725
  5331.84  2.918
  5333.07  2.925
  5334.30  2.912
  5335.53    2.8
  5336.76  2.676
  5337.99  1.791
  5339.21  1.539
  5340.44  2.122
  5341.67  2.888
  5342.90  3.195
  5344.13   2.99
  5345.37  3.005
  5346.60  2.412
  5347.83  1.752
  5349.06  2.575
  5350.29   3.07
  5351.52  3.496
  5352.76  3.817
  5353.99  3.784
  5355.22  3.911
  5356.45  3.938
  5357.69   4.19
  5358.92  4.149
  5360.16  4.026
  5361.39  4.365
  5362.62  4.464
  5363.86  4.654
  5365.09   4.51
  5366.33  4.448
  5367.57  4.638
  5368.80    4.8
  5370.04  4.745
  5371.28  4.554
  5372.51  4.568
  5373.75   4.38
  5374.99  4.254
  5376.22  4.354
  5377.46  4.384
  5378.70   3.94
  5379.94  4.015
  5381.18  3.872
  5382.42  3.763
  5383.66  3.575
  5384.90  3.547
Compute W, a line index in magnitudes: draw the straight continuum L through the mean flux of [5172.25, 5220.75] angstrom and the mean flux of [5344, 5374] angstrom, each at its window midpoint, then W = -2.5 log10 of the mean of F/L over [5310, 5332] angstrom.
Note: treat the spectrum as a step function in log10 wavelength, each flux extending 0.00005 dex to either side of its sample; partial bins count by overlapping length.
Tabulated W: 0.29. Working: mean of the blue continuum 1.62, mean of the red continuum 3.9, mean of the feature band 2.58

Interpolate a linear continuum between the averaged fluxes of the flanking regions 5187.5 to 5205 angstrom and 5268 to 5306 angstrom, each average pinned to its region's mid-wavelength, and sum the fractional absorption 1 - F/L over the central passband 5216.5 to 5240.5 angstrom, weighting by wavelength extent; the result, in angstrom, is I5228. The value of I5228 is 2.69 angstrom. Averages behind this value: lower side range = 1.64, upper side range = 2.04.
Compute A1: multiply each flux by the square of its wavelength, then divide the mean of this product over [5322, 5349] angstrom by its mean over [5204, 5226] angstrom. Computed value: 1.67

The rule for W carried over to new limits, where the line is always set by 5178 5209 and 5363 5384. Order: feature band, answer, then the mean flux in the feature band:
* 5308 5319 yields 0.37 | 2.44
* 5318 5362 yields 0.28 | 2.96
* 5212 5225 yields 0.23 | 1.61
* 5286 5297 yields 0.47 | 2.02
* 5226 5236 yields 0.35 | 1.57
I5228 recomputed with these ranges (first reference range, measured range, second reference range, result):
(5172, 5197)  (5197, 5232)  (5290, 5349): 3.1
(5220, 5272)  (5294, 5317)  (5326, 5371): 3.1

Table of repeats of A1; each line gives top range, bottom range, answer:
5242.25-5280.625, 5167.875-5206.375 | 1.11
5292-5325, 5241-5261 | 1.45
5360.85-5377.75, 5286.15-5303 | 2.21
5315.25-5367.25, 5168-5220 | 2.03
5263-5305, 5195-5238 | 1.27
